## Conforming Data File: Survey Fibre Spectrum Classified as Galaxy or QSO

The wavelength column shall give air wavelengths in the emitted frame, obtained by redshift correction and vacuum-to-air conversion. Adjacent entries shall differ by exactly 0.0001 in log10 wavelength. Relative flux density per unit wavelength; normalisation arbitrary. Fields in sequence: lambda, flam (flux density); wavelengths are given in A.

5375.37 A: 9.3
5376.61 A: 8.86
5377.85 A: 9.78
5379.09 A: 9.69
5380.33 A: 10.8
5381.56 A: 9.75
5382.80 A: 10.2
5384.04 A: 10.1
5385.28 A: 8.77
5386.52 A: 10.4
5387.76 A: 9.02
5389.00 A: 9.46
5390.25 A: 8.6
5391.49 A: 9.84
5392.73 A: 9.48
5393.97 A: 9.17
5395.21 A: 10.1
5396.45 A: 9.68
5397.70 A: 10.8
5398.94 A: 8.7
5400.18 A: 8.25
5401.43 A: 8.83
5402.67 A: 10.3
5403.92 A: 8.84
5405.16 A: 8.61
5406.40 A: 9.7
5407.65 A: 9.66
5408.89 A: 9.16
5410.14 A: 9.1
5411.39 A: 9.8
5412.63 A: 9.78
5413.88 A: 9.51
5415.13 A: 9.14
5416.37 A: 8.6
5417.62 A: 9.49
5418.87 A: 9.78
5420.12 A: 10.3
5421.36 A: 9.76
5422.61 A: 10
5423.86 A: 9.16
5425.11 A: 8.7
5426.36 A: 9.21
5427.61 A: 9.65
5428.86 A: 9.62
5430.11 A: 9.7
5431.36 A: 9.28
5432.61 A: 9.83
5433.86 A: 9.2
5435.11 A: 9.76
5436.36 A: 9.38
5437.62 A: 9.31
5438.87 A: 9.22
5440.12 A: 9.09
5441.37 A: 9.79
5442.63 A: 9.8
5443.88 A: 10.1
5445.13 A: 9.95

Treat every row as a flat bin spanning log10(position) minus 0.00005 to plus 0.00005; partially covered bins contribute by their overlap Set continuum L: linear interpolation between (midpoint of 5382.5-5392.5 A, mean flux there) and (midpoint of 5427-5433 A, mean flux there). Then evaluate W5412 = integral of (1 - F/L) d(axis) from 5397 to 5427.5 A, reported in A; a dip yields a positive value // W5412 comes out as 0.6 A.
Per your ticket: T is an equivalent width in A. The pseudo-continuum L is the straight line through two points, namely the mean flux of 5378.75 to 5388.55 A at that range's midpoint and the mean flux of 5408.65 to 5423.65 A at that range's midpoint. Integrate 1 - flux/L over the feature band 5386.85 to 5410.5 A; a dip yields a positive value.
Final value 0.86 A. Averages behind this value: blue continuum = 9.85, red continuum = 9.53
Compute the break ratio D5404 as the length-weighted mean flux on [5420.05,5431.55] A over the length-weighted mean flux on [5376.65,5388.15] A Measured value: 1.0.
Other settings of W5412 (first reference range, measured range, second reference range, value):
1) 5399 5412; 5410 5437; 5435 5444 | -0.4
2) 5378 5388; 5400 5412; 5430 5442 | 0.5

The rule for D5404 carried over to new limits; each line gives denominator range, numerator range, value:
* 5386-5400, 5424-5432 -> 0.98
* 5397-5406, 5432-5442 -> 1.03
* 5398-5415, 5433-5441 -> 1.01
